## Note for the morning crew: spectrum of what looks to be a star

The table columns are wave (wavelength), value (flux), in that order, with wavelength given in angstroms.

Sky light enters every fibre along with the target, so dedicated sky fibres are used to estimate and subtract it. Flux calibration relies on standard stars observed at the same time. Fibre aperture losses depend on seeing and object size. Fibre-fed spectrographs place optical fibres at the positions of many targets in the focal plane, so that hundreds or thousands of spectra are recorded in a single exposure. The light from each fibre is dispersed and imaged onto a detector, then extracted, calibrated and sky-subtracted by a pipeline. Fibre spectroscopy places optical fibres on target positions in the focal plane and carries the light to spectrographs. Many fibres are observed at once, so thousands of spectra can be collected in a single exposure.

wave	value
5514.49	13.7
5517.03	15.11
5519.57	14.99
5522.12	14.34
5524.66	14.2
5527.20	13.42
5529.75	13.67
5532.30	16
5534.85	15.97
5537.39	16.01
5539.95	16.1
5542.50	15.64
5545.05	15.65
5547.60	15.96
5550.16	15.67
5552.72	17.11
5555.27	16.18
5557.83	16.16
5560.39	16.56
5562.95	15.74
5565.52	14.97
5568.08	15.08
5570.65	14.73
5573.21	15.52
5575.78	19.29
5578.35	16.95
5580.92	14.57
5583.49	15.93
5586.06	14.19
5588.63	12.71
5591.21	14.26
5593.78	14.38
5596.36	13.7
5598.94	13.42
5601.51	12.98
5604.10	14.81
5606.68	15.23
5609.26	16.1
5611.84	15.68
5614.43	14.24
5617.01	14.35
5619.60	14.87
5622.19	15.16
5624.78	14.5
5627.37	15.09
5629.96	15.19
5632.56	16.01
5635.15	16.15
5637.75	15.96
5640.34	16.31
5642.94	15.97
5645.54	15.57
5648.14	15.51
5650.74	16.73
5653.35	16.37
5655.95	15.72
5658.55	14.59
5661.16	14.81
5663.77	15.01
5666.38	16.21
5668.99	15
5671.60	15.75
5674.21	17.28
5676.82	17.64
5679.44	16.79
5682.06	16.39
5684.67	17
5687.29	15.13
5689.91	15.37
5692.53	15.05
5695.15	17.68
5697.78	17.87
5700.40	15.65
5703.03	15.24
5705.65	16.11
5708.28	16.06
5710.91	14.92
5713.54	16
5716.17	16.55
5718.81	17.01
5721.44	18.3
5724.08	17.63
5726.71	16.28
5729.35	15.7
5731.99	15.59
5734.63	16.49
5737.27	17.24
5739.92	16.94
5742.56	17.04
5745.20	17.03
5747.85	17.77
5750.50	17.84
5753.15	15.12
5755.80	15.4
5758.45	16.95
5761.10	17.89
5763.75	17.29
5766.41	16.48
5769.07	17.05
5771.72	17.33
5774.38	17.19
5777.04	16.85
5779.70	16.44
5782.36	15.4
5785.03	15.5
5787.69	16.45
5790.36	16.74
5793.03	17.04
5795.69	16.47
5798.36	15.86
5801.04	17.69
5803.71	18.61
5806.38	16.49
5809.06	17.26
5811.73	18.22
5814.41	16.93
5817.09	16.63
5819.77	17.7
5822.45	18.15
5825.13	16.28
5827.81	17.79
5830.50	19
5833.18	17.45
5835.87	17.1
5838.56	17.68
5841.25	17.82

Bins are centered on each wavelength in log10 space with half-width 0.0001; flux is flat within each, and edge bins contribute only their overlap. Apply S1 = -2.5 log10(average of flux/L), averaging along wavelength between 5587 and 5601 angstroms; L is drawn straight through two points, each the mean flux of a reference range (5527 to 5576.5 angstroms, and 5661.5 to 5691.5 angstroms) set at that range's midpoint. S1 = 0.16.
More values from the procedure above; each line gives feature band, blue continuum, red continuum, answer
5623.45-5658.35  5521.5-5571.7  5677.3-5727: 0.02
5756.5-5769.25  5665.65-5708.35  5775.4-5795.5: -0.05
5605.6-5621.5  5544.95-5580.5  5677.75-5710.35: 0.07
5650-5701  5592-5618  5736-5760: -0.03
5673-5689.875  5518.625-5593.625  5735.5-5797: -0.03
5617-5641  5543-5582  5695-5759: 0.06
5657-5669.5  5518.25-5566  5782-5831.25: 0.07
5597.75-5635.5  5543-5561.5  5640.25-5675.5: 0.07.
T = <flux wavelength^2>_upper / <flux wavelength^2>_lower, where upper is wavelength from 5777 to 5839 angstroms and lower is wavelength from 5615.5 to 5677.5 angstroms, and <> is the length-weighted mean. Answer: 1.2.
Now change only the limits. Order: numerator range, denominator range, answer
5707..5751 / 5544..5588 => 1.12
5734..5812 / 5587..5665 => 1.18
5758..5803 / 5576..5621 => 1.21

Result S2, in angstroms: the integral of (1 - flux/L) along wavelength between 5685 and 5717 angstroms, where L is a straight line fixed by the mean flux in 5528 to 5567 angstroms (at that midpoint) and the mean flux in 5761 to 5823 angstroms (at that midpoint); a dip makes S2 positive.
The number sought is 1.0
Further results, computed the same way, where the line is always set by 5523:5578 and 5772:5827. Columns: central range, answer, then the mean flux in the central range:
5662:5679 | 0.15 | 16.1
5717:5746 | -0.44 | 16.8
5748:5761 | 0.07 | 16.6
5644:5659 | 0.35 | 15.8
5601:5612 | 0.66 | 15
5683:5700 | 0.08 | 16.3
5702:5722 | 0.34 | 16.2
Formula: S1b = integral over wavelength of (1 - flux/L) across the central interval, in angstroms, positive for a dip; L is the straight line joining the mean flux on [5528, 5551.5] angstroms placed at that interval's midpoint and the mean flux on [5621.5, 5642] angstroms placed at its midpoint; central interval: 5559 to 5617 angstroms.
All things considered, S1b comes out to 2.02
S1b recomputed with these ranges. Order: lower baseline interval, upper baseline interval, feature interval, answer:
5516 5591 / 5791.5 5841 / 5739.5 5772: 0.00 angstroms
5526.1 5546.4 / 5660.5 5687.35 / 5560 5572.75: 0.14 angstroms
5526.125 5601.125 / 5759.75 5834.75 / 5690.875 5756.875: 0.13 angstroms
